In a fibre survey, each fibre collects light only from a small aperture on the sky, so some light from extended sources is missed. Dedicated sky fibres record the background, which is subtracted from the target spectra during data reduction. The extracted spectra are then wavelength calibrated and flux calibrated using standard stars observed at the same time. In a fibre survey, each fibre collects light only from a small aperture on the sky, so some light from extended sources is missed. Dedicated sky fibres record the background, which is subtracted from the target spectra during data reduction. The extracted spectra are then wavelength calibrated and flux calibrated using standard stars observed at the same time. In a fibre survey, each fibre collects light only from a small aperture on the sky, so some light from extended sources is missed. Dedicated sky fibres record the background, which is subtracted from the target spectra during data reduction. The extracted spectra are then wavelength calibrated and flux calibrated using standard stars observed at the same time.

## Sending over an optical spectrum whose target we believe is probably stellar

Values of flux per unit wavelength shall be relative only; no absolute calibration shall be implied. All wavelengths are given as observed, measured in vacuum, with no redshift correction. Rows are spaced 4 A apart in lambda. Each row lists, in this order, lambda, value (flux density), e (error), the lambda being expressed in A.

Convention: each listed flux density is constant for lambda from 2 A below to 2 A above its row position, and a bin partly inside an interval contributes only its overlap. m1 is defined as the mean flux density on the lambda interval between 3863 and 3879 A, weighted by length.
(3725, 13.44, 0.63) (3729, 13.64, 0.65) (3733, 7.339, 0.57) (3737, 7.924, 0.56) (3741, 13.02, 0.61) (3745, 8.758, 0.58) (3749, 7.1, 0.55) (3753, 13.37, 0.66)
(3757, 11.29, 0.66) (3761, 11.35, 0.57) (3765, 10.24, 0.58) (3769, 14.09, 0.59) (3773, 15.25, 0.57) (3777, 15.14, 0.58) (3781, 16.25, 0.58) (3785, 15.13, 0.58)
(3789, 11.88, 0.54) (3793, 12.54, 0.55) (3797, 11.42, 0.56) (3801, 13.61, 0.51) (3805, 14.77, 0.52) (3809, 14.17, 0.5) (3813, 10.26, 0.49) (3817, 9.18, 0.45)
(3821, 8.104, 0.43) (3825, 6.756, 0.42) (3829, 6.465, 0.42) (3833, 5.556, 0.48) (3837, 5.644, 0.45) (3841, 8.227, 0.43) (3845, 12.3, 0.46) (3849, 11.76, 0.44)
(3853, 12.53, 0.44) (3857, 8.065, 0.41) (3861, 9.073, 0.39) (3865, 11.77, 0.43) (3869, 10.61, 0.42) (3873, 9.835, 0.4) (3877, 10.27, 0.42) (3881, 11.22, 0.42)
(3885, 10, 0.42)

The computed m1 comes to 10.6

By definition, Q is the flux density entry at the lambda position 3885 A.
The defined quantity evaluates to 10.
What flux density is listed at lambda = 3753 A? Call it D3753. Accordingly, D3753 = 13.37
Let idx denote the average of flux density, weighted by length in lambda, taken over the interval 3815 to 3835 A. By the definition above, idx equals 7.21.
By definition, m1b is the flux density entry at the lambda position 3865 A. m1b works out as 11.77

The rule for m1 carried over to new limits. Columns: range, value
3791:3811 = 13.3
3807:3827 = 9.69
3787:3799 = 11.9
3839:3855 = 11.2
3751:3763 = 12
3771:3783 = 15.5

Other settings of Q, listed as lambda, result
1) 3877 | 10.27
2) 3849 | 11.76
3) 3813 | 10.26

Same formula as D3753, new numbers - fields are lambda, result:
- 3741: 13.02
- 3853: 12.53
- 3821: 8.104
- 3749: 7.1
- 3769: 14.09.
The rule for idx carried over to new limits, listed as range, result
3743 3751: 7.93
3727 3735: 10.5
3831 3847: 7.93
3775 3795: 14.2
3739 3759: 10.7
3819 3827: 7.43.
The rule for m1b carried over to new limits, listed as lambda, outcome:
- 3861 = 9.073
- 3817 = 9.18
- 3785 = 15.13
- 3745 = 8.758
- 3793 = 12.54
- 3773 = 15.25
